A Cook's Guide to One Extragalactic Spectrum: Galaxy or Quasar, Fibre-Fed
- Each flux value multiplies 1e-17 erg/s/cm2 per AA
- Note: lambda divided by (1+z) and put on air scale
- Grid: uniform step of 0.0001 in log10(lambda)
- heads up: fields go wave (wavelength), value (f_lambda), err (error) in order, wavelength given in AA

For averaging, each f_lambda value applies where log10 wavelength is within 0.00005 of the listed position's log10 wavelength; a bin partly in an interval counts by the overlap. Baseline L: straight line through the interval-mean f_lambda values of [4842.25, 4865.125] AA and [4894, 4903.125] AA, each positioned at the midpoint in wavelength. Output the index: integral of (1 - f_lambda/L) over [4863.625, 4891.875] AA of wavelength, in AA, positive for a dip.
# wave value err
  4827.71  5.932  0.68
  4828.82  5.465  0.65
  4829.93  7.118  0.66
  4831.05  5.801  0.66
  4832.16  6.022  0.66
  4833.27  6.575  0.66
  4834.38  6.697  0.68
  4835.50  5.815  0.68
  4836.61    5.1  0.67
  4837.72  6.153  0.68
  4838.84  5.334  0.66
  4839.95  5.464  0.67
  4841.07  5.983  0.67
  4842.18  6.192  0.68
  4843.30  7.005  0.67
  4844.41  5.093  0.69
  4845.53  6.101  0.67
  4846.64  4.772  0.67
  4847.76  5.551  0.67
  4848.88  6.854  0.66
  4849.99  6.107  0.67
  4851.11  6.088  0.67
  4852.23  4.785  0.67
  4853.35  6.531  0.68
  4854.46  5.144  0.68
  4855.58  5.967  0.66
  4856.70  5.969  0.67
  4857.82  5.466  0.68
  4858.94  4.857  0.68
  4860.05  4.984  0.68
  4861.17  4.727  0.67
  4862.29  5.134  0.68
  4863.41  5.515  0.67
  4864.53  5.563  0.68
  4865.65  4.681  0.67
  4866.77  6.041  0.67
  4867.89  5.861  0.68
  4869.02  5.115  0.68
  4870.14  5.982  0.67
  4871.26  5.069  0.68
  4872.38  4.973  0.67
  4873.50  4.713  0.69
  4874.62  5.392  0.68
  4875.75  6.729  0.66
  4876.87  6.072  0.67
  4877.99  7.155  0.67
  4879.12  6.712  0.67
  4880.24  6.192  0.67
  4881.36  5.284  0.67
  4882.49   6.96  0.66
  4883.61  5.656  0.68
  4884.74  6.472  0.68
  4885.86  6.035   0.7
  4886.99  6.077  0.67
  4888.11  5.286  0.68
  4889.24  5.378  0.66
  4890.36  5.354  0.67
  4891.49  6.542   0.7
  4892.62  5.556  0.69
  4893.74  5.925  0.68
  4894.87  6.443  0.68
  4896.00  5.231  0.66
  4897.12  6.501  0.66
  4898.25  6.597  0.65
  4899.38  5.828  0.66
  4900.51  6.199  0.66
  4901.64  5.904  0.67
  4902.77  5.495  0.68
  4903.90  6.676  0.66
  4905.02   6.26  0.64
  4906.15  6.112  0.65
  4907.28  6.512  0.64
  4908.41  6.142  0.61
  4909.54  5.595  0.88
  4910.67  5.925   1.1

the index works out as 0.2 AA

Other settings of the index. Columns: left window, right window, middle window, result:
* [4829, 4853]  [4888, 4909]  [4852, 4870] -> 1.6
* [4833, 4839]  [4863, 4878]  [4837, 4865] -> 0.7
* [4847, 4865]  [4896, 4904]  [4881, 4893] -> 0.1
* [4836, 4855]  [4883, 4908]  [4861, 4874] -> 1.3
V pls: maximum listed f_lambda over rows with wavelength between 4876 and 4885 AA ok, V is 7.155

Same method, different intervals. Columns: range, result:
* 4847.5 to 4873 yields 6.854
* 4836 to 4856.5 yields 7.005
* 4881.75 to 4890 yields 6.96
